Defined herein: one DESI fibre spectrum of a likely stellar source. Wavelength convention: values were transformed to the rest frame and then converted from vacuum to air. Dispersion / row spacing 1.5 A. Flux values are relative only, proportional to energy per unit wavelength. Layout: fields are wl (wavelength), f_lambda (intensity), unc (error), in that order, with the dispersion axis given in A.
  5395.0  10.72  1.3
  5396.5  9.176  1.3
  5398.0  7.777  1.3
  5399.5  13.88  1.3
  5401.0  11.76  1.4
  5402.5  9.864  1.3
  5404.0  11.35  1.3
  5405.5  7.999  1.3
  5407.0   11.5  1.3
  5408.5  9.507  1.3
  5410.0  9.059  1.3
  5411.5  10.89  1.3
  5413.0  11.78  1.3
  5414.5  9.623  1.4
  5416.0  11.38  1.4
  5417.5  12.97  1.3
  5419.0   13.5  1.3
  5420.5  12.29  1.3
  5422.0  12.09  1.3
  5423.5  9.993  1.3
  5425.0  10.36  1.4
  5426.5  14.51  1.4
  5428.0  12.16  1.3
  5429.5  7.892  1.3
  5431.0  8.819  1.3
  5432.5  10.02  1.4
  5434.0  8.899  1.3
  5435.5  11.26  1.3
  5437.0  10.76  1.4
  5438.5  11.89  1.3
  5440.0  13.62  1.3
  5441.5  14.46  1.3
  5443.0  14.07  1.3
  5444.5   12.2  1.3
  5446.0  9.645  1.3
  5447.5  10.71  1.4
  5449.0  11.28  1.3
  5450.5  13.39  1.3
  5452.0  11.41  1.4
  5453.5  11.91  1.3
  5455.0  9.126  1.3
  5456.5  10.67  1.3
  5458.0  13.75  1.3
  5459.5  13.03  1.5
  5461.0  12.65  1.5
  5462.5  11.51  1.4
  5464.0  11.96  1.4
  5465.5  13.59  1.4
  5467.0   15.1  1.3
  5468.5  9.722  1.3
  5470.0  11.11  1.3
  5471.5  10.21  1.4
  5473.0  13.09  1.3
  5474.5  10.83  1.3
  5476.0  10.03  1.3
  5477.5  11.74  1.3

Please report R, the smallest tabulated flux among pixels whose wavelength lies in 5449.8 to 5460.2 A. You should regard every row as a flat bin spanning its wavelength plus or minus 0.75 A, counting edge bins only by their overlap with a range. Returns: 9.126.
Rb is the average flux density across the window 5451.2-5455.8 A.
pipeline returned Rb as 10.8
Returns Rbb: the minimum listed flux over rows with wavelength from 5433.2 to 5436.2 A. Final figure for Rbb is 8.899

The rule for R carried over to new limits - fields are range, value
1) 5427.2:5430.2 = 7.892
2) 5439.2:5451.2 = 9.645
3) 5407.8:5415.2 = 9.059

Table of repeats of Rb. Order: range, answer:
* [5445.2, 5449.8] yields 10.6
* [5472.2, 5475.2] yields 11.9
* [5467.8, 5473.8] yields 11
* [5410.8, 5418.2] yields 11.3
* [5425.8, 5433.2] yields 10.7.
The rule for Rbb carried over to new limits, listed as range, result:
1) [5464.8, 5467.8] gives 13.59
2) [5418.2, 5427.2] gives 9.993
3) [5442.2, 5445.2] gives 12.2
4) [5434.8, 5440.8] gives 10.76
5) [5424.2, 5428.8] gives 10.36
